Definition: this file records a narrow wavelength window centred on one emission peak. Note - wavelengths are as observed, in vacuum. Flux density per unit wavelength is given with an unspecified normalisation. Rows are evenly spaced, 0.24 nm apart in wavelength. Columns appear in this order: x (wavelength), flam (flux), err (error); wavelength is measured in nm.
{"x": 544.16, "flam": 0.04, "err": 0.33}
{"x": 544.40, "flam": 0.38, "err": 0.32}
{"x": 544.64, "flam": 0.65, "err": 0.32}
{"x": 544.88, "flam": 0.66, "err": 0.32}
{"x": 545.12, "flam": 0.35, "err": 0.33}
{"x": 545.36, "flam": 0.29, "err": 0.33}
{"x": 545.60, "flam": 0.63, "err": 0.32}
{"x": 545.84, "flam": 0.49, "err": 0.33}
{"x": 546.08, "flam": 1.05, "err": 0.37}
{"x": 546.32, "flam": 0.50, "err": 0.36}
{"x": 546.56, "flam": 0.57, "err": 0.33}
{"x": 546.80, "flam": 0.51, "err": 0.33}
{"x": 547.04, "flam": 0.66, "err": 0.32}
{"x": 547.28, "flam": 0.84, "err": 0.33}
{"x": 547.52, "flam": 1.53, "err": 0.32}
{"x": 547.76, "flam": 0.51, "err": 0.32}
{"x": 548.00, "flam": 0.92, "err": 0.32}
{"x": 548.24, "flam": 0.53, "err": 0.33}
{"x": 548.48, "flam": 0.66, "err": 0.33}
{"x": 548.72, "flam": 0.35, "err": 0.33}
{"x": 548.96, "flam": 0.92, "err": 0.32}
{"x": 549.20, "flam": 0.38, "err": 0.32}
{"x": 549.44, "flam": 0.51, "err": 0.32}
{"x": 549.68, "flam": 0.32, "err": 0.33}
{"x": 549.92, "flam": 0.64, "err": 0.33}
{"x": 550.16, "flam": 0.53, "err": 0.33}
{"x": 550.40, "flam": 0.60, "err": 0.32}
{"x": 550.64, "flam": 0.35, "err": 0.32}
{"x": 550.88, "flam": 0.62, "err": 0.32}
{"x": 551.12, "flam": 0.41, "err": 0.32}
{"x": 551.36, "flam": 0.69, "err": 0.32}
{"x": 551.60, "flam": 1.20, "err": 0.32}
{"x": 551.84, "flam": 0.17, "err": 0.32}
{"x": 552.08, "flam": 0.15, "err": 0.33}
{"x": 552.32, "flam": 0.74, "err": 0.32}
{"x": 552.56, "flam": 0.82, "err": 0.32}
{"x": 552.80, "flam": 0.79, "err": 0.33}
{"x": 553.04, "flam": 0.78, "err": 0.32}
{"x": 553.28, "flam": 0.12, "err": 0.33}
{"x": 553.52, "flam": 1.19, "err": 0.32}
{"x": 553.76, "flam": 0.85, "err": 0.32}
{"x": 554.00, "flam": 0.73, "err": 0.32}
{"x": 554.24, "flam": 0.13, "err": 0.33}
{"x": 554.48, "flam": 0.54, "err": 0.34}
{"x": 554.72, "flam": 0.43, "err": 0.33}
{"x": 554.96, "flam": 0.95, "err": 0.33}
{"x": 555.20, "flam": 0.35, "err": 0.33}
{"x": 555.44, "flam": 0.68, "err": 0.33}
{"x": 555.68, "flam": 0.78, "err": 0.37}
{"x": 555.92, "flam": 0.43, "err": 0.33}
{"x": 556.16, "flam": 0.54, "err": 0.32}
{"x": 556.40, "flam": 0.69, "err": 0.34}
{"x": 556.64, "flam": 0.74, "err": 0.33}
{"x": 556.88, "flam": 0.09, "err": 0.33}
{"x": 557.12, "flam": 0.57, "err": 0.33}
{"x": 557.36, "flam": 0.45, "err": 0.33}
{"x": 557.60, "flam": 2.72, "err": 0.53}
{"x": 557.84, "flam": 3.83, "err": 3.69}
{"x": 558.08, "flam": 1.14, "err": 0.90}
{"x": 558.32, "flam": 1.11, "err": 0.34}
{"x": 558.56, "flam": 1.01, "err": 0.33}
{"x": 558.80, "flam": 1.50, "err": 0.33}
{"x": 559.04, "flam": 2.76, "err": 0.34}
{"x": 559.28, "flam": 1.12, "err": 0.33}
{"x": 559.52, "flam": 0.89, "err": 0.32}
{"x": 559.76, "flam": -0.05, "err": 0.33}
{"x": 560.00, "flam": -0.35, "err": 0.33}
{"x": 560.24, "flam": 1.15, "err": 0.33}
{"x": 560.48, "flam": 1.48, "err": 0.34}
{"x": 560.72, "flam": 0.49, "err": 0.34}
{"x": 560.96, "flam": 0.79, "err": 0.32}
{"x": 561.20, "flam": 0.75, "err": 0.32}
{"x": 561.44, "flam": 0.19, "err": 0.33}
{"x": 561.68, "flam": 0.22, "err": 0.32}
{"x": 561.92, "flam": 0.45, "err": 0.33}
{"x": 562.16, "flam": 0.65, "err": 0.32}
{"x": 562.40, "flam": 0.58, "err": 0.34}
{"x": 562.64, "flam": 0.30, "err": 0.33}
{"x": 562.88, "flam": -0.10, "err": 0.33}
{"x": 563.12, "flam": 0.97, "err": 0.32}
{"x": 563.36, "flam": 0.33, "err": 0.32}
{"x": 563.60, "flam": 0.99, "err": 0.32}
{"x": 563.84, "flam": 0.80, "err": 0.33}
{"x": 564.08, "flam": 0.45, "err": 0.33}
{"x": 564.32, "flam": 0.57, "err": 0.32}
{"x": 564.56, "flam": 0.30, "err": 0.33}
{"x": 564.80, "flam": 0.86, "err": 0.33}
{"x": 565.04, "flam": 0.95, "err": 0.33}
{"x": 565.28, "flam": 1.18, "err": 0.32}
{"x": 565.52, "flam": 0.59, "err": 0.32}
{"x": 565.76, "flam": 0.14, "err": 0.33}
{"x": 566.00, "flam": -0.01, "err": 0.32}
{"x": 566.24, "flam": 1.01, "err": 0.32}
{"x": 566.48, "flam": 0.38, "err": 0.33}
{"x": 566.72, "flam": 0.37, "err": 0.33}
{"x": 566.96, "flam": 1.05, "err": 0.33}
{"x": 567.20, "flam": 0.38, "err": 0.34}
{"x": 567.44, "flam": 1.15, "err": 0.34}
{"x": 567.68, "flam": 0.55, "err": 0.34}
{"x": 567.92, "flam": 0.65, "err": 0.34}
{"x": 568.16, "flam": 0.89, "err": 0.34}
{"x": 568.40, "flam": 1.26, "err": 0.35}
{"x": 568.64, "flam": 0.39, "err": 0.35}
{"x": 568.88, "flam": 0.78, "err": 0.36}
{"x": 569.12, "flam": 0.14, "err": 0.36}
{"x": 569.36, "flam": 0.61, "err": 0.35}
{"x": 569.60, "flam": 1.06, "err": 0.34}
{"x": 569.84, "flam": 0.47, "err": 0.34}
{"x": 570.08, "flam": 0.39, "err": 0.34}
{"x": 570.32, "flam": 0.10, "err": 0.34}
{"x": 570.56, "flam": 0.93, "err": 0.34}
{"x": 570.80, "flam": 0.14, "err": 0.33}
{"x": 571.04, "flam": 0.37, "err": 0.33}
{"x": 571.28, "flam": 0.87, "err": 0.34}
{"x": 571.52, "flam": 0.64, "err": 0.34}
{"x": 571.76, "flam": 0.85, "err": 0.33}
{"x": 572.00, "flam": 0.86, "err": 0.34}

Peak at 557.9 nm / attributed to Mg II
